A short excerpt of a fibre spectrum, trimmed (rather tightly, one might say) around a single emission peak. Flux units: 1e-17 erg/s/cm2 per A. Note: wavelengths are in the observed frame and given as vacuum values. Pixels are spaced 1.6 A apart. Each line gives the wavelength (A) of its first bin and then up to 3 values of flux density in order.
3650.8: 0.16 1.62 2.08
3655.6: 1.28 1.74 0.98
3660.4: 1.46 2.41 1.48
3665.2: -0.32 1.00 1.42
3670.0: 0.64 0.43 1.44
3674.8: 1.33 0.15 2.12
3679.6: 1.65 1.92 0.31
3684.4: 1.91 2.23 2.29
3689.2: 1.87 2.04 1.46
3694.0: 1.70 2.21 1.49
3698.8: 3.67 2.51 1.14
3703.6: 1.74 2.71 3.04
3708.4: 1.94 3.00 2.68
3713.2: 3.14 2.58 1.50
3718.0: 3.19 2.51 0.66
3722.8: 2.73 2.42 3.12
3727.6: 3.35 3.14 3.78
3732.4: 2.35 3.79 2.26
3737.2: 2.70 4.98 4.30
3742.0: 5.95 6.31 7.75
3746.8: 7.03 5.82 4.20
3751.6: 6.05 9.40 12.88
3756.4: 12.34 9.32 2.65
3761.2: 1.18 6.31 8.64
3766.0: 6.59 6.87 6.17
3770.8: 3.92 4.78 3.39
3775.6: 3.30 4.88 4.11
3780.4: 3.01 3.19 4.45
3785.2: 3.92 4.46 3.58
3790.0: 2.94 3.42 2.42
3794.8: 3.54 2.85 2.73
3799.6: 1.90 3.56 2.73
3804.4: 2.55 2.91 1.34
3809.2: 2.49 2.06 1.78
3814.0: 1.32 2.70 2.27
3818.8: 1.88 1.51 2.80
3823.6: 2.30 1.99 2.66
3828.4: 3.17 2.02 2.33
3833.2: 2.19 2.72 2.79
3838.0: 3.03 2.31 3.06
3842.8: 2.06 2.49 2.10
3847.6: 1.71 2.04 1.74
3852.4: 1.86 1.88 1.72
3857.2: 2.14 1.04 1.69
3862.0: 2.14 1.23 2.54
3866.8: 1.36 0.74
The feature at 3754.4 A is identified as Lyman alpha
